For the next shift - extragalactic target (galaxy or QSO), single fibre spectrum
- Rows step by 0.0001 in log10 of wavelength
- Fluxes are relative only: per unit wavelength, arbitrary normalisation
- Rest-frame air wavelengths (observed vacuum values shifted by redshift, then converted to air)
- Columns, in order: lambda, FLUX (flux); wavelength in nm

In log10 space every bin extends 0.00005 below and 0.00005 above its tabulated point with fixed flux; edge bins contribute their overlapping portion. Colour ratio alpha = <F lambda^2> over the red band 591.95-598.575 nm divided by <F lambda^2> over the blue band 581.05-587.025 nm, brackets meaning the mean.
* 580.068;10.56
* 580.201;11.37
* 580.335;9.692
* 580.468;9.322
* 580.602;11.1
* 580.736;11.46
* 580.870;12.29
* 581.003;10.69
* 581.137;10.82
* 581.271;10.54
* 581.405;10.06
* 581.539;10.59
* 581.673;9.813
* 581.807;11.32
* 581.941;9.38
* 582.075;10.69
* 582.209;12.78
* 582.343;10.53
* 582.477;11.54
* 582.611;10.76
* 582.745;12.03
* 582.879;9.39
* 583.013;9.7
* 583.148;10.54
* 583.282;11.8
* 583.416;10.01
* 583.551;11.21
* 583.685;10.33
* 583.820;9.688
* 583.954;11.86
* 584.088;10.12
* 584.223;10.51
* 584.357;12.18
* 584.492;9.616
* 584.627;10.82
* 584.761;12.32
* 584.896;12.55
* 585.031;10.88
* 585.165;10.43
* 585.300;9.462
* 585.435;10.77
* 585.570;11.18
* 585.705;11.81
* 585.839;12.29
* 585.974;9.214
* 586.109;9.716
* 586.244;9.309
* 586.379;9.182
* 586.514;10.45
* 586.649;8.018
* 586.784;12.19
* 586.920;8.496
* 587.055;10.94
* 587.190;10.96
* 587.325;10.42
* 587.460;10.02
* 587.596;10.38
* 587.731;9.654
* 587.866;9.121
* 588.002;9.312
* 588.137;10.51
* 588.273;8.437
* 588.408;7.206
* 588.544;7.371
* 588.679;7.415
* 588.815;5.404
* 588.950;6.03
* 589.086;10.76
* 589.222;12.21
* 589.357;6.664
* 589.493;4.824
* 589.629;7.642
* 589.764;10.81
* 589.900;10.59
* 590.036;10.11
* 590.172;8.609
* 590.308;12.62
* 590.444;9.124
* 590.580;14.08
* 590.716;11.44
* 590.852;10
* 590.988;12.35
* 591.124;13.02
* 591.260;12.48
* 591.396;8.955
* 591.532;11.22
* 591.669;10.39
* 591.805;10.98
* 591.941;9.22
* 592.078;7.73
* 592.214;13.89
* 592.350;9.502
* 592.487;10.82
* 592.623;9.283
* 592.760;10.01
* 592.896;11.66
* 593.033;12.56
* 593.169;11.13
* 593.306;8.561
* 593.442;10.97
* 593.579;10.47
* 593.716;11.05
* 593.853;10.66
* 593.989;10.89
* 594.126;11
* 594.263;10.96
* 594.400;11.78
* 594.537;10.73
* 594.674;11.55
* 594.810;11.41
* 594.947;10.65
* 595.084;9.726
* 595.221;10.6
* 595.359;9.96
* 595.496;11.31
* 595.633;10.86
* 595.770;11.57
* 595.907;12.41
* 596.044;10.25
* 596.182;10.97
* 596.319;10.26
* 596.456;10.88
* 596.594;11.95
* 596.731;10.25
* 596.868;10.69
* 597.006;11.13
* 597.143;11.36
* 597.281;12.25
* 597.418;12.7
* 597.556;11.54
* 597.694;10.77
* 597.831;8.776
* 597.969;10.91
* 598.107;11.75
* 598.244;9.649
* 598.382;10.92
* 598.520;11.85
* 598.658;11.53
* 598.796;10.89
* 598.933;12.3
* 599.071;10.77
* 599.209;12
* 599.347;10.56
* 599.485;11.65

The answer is 1.06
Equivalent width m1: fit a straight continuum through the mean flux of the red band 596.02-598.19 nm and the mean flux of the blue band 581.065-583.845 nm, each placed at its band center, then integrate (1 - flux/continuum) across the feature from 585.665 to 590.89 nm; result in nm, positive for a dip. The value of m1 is 0.60 nm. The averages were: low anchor 10.7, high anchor 11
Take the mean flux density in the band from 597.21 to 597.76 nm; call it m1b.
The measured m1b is 11.8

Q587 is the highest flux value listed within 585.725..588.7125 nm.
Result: 12.29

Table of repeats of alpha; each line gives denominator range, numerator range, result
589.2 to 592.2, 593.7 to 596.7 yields 1.08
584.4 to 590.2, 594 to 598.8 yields 1.18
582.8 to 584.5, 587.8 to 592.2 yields 0.93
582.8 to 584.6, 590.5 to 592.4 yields 1.08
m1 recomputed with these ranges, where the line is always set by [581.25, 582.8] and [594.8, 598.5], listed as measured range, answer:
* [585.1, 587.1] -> 0.12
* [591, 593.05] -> 0.02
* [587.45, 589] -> 0.36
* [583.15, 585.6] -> 0.00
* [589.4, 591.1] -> 0.11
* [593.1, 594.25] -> 0.03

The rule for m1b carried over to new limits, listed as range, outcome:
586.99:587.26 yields 11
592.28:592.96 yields 10.3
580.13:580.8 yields 10.6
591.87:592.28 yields 10.3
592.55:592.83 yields 9.7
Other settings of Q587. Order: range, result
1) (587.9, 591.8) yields 14.08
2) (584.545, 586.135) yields 12.55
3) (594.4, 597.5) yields 12.7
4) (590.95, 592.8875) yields 13.89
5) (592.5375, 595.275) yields 12.56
